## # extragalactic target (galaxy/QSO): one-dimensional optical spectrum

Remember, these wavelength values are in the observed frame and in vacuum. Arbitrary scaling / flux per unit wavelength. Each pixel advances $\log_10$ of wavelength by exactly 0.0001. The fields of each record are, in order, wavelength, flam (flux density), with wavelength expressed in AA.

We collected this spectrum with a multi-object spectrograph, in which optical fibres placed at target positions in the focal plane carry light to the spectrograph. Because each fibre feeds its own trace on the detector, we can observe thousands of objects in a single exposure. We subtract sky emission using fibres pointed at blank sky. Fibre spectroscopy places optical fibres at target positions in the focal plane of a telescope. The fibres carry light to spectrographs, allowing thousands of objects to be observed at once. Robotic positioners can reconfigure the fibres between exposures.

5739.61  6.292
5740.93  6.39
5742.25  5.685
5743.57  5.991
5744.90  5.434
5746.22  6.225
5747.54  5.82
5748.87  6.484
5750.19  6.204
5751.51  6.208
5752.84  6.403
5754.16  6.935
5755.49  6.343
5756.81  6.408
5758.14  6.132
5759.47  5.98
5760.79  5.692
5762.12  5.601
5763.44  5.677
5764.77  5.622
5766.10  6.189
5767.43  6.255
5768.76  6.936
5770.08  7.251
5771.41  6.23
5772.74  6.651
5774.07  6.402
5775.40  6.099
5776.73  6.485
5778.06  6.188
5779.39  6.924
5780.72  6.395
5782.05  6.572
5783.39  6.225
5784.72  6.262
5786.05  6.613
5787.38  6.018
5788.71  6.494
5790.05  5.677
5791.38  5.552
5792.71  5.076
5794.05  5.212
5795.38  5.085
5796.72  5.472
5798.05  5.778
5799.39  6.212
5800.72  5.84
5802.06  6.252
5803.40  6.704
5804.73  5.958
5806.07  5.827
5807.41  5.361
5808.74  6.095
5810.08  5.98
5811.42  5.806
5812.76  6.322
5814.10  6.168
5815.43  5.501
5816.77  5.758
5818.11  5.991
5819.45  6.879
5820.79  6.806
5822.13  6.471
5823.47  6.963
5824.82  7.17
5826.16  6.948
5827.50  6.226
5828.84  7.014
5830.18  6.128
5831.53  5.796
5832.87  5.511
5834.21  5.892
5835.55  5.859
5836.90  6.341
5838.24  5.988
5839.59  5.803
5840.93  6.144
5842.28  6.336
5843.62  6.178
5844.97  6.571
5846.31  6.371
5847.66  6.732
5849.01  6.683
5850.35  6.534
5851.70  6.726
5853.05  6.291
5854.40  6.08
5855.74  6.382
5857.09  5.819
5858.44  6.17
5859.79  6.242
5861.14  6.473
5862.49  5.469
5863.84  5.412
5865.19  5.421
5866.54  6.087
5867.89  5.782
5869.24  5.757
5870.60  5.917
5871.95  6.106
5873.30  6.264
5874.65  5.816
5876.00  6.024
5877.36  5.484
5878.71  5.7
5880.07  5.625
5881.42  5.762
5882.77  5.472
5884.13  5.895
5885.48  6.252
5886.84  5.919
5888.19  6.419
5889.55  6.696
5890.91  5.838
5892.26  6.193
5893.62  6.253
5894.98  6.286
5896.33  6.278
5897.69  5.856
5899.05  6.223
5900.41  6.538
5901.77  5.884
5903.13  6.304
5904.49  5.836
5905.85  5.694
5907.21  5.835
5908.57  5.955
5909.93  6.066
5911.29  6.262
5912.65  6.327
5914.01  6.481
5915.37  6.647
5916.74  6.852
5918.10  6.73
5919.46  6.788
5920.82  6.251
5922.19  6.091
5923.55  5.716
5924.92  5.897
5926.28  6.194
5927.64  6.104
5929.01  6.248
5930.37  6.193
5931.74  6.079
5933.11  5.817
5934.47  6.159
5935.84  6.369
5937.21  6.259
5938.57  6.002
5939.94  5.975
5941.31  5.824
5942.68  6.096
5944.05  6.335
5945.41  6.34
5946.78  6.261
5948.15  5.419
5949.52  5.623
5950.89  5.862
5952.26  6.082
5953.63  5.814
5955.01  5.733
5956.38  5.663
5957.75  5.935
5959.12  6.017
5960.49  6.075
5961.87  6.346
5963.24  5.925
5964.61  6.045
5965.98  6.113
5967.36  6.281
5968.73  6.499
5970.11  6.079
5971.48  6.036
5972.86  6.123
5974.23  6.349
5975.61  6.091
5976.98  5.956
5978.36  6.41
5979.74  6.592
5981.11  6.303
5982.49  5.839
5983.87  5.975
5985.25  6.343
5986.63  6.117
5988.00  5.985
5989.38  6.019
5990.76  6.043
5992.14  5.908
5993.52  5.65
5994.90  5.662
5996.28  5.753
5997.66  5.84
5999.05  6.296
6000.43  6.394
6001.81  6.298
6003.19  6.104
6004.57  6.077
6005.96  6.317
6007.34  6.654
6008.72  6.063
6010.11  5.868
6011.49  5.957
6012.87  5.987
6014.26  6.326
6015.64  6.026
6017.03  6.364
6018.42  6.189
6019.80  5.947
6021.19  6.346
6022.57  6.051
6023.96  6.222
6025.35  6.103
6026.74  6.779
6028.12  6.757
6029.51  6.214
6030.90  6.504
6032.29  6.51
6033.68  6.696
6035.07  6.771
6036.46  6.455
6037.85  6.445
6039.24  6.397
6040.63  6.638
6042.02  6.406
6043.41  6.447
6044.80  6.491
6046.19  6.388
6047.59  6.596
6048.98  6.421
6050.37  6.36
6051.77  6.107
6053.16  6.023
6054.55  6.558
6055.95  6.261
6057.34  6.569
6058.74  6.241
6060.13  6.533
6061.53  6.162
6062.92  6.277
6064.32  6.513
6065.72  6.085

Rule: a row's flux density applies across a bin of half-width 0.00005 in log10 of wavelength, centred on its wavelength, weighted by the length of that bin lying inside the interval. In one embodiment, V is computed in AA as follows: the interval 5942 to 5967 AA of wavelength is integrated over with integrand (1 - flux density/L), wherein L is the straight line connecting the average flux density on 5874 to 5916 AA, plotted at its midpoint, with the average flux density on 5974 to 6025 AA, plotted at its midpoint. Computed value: 0.4 AA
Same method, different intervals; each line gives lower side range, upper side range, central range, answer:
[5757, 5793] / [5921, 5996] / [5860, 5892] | 1.1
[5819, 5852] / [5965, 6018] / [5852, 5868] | 0.9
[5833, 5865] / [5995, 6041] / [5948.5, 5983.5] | 1.0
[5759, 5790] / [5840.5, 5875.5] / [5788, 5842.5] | 1.4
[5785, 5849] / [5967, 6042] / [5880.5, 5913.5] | 0.4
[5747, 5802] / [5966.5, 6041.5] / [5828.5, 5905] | 1.1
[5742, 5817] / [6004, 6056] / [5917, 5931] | 0.0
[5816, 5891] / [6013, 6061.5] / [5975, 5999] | 1.1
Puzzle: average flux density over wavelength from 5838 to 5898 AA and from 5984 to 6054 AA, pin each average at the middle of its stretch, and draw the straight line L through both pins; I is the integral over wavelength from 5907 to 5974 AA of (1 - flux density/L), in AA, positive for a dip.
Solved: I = 0.4 AA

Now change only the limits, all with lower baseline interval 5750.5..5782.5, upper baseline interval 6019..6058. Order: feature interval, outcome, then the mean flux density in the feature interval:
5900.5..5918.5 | 0.4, 6.22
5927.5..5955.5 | 1.5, 6.03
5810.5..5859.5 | 0.4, 6.29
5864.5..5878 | 1.0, 5.87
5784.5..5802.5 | 1.5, 5.81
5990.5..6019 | 1.4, 6.08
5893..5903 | 0.3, 6.19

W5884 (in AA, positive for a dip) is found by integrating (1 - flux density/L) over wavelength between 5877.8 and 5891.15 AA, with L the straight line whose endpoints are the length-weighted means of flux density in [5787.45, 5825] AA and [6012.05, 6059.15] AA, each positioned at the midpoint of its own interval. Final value 0.4 AA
